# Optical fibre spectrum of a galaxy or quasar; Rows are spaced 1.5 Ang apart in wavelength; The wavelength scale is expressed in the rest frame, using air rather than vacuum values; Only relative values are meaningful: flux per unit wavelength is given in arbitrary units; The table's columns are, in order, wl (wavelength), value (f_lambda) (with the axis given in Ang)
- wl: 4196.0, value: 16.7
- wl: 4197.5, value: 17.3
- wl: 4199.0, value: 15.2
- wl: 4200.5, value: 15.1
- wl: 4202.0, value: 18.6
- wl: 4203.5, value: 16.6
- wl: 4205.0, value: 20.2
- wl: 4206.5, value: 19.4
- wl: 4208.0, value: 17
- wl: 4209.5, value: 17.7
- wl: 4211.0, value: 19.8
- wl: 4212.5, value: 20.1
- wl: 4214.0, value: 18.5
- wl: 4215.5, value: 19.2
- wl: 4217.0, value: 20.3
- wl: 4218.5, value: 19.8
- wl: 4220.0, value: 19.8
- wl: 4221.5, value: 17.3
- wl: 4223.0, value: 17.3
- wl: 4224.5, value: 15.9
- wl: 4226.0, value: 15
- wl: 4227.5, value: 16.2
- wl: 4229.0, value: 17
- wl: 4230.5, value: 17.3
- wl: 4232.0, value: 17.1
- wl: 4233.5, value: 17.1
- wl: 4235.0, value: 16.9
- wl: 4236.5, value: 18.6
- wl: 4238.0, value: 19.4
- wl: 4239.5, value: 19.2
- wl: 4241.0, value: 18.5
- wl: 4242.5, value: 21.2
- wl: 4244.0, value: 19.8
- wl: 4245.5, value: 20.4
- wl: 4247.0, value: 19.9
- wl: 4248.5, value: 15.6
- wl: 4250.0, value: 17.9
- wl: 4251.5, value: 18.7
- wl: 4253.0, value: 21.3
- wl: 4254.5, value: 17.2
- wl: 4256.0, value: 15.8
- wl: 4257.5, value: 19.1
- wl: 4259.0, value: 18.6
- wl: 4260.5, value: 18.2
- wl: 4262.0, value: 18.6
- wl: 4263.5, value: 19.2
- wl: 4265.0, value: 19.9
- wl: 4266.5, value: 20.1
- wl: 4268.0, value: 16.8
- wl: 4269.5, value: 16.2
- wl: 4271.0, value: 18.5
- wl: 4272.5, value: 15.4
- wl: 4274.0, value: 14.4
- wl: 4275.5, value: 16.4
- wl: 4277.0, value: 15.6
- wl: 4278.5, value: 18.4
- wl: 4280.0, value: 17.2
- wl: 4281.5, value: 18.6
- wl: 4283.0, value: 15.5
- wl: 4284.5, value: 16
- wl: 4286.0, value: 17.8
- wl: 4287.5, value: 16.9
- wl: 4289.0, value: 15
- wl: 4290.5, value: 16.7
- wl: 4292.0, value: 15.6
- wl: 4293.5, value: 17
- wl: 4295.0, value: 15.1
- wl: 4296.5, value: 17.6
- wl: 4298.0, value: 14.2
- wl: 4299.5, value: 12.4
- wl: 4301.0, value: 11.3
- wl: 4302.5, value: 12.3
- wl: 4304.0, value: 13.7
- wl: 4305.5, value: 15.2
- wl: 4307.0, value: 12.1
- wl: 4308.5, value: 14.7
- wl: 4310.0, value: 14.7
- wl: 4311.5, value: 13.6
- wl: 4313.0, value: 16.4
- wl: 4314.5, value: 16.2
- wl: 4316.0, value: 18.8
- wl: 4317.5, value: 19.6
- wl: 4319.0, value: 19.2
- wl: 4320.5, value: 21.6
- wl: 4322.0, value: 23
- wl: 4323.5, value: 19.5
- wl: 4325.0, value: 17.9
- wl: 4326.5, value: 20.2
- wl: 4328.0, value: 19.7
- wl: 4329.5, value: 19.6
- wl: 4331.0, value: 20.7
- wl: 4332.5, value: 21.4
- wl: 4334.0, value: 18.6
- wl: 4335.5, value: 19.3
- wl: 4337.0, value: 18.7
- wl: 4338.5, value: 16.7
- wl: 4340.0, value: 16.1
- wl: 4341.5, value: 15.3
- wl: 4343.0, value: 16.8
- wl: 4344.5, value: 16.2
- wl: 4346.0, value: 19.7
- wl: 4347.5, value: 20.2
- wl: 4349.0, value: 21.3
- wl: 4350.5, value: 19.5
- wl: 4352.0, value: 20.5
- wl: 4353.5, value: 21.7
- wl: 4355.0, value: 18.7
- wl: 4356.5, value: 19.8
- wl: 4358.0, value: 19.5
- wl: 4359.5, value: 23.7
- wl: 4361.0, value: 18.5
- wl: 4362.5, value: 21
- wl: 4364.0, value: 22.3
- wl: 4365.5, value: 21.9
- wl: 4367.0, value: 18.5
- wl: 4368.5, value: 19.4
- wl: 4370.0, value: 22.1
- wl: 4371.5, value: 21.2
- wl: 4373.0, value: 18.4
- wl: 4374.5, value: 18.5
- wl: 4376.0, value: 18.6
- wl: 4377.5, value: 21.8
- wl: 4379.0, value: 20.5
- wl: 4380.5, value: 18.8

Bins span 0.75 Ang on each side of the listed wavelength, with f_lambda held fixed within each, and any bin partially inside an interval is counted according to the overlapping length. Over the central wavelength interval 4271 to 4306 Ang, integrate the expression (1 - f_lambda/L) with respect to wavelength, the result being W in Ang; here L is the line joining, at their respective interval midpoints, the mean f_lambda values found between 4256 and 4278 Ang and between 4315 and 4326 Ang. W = 5.35 Ang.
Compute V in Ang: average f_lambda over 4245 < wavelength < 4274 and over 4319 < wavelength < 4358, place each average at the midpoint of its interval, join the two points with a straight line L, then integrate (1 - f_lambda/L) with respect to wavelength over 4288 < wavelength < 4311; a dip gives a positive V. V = 5.2 Ang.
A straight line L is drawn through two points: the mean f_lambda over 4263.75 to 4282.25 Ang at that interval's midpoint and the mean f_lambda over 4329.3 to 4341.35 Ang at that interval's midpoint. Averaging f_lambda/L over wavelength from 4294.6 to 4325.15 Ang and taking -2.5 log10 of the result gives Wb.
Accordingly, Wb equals 0.13 mag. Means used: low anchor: 17.3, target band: 16.1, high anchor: 18.7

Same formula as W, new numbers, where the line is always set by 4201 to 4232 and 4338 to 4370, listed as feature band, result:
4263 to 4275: 0.7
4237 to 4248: -0.8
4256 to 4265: 0.0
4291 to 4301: 2.0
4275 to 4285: 1.0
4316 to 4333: -0.8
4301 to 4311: 2.8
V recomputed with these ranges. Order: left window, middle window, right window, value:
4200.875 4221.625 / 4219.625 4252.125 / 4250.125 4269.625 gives 1.2 Ang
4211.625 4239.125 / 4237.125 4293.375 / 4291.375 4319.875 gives -4.0 Ang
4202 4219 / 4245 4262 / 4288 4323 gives -0.8 Ang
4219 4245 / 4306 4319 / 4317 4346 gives 2.0 Ang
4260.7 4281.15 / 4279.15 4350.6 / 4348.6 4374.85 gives 6.5 Ang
